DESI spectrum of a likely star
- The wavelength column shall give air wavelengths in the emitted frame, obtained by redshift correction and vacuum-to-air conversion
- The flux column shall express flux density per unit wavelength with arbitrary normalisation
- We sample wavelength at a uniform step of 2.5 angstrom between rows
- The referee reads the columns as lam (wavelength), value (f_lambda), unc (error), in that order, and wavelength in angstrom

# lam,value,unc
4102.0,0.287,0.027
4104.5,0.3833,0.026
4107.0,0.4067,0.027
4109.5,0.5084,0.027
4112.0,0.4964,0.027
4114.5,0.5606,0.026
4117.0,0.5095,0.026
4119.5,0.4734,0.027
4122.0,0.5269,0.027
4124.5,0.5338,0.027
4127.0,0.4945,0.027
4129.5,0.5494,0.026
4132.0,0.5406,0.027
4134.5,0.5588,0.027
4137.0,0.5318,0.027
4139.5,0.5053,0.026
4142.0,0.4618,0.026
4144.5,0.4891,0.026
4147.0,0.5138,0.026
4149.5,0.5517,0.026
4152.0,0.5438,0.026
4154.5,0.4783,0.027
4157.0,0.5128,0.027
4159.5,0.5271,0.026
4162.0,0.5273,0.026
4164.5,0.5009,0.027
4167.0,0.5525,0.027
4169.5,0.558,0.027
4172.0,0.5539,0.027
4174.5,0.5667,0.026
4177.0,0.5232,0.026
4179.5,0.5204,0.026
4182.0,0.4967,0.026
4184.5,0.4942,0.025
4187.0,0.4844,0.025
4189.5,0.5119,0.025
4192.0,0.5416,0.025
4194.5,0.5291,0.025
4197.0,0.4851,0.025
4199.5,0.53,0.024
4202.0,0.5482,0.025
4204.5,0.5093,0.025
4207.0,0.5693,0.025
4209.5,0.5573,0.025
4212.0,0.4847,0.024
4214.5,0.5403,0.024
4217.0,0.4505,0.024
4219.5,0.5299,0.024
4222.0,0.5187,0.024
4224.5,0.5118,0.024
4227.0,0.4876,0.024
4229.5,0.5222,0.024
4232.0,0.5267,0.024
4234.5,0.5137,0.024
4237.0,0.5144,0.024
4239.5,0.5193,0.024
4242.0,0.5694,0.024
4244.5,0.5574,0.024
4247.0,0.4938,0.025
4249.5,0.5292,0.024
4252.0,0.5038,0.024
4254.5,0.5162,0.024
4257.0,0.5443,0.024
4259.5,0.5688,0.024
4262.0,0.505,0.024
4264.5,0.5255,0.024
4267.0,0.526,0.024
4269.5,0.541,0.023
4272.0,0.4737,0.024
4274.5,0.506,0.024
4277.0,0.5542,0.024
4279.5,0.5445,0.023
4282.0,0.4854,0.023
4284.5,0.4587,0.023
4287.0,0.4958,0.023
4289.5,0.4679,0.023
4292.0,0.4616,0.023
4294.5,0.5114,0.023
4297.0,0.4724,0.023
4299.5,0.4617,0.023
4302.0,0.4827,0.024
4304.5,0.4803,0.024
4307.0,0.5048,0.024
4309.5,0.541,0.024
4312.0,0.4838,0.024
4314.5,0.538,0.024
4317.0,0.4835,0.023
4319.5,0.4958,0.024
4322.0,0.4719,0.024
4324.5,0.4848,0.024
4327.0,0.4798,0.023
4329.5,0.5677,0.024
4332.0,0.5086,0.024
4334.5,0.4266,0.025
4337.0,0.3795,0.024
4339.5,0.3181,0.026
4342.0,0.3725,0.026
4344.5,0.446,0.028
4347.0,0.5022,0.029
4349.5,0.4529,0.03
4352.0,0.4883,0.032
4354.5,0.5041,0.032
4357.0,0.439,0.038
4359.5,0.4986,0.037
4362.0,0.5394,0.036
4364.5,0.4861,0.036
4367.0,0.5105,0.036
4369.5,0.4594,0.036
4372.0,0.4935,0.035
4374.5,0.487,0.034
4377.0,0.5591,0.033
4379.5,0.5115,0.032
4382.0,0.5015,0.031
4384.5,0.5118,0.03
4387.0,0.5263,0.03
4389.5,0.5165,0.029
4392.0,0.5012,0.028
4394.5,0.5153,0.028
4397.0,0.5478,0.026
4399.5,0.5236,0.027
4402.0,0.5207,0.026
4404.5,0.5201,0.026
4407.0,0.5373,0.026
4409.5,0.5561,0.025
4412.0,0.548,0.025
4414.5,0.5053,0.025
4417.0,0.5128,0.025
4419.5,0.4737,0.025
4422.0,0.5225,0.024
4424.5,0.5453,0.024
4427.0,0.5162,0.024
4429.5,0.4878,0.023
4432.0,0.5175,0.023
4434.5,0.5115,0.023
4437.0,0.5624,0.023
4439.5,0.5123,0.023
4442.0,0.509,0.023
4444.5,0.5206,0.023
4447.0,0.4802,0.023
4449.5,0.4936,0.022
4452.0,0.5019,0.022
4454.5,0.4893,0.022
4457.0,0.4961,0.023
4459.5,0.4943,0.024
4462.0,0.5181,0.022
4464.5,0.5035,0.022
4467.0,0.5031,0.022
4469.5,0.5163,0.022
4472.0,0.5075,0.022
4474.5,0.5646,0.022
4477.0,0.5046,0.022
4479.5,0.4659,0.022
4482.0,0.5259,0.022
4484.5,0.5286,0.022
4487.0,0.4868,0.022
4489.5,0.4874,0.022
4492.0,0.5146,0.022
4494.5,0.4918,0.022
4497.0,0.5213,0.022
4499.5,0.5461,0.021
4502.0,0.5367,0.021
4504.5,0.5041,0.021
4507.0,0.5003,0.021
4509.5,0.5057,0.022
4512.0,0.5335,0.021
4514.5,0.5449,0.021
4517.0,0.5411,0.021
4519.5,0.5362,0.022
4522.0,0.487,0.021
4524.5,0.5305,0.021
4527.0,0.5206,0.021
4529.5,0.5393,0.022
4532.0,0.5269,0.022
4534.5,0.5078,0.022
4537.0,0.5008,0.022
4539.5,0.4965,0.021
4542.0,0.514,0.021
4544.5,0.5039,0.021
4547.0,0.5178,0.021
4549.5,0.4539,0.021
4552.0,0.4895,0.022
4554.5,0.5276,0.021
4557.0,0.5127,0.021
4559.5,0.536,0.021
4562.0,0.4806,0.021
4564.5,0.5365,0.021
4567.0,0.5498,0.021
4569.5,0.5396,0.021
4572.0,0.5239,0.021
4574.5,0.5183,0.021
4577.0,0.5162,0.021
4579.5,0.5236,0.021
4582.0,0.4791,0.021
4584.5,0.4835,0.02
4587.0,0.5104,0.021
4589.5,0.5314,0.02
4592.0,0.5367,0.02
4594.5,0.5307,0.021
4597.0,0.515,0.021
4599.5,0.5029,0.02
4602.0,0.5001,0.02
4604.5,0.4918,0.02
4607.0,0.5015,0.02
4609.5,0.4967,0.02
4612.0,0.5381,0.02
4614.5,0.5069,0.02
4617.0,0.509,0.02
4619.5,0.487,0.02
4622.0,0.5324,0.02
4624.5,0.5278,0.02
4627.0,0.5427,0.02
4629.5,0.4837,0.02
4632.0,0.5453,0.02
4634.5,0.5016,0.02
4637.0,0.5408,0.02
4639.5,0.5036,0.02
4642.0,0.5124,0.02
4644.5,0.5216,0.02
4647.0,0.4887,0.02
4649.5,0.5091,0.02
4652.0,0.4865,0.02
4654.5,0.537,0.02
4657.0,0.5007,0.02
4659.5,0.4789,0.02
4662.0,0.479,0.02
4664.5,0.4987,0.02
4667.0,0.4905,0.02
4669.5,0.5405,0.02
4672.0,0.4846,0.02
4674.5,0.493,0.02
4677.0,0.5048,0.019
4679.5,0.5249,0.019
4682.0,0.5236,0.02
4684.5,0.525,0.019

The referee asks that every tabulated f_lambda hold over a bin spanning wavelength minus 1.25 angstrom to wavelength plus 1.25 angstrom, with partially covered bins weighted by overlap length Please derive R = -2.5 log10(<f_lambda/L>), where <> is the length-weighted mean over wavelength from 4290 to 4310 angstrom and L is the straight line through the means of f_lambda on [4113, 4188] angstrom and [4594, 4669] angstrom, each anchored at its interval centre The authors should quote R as 0.066 mag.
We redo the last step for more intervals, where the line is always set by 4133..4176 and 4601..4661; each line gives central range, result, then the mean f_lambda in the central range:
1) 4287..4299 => 0.09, 0.479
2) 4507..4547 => -0.01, 0.519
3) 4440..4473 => 0.03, 0.503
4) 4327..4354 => 0.16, 0.449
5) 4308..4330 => 0.04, 0.503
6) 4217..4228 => 0.04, 0.506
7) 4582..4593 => 0.00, 0.511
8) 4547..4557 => 0.03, 0.497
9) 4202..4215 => -0.02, 0.533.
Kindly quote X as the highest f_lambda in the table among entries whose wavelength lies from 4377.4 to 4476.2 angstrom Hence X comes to 0.5646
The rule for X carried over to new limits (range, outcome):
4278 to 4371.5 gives 0.5677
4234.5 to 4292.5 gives 0.5694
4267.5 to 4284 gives 0.5542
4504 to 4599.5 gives 0.5498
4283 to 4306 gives 0.5114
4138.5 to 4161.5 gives 0.5517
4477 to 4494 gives 0.5286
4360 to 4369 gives 0.5394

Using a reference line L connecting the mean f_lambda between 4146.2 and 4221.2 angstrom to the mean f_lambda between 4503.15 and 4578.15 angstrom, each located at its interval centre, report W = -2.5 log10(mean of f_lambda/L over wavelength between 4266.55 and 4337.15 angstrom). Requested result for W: 0.057 mag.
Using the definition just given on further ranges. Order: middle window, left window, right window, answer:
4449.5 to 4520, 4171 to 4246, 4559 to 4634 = 0.010 mag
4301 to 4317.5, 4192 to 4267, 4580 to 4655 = 0.037 mag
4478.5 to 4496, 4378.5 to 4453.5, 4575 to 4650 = 0.031 mag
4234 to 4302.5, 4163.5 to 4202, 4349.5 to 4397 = 0.007 mag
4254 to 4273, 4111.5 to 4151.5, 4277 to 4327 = -0.059 mag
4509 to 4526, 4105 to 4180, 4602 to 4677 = -0.034 mag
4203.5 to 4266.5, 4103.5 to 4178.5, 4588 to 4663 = -0.018 mag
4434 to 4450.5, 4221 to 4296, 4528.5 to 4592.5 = 0.002 mag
